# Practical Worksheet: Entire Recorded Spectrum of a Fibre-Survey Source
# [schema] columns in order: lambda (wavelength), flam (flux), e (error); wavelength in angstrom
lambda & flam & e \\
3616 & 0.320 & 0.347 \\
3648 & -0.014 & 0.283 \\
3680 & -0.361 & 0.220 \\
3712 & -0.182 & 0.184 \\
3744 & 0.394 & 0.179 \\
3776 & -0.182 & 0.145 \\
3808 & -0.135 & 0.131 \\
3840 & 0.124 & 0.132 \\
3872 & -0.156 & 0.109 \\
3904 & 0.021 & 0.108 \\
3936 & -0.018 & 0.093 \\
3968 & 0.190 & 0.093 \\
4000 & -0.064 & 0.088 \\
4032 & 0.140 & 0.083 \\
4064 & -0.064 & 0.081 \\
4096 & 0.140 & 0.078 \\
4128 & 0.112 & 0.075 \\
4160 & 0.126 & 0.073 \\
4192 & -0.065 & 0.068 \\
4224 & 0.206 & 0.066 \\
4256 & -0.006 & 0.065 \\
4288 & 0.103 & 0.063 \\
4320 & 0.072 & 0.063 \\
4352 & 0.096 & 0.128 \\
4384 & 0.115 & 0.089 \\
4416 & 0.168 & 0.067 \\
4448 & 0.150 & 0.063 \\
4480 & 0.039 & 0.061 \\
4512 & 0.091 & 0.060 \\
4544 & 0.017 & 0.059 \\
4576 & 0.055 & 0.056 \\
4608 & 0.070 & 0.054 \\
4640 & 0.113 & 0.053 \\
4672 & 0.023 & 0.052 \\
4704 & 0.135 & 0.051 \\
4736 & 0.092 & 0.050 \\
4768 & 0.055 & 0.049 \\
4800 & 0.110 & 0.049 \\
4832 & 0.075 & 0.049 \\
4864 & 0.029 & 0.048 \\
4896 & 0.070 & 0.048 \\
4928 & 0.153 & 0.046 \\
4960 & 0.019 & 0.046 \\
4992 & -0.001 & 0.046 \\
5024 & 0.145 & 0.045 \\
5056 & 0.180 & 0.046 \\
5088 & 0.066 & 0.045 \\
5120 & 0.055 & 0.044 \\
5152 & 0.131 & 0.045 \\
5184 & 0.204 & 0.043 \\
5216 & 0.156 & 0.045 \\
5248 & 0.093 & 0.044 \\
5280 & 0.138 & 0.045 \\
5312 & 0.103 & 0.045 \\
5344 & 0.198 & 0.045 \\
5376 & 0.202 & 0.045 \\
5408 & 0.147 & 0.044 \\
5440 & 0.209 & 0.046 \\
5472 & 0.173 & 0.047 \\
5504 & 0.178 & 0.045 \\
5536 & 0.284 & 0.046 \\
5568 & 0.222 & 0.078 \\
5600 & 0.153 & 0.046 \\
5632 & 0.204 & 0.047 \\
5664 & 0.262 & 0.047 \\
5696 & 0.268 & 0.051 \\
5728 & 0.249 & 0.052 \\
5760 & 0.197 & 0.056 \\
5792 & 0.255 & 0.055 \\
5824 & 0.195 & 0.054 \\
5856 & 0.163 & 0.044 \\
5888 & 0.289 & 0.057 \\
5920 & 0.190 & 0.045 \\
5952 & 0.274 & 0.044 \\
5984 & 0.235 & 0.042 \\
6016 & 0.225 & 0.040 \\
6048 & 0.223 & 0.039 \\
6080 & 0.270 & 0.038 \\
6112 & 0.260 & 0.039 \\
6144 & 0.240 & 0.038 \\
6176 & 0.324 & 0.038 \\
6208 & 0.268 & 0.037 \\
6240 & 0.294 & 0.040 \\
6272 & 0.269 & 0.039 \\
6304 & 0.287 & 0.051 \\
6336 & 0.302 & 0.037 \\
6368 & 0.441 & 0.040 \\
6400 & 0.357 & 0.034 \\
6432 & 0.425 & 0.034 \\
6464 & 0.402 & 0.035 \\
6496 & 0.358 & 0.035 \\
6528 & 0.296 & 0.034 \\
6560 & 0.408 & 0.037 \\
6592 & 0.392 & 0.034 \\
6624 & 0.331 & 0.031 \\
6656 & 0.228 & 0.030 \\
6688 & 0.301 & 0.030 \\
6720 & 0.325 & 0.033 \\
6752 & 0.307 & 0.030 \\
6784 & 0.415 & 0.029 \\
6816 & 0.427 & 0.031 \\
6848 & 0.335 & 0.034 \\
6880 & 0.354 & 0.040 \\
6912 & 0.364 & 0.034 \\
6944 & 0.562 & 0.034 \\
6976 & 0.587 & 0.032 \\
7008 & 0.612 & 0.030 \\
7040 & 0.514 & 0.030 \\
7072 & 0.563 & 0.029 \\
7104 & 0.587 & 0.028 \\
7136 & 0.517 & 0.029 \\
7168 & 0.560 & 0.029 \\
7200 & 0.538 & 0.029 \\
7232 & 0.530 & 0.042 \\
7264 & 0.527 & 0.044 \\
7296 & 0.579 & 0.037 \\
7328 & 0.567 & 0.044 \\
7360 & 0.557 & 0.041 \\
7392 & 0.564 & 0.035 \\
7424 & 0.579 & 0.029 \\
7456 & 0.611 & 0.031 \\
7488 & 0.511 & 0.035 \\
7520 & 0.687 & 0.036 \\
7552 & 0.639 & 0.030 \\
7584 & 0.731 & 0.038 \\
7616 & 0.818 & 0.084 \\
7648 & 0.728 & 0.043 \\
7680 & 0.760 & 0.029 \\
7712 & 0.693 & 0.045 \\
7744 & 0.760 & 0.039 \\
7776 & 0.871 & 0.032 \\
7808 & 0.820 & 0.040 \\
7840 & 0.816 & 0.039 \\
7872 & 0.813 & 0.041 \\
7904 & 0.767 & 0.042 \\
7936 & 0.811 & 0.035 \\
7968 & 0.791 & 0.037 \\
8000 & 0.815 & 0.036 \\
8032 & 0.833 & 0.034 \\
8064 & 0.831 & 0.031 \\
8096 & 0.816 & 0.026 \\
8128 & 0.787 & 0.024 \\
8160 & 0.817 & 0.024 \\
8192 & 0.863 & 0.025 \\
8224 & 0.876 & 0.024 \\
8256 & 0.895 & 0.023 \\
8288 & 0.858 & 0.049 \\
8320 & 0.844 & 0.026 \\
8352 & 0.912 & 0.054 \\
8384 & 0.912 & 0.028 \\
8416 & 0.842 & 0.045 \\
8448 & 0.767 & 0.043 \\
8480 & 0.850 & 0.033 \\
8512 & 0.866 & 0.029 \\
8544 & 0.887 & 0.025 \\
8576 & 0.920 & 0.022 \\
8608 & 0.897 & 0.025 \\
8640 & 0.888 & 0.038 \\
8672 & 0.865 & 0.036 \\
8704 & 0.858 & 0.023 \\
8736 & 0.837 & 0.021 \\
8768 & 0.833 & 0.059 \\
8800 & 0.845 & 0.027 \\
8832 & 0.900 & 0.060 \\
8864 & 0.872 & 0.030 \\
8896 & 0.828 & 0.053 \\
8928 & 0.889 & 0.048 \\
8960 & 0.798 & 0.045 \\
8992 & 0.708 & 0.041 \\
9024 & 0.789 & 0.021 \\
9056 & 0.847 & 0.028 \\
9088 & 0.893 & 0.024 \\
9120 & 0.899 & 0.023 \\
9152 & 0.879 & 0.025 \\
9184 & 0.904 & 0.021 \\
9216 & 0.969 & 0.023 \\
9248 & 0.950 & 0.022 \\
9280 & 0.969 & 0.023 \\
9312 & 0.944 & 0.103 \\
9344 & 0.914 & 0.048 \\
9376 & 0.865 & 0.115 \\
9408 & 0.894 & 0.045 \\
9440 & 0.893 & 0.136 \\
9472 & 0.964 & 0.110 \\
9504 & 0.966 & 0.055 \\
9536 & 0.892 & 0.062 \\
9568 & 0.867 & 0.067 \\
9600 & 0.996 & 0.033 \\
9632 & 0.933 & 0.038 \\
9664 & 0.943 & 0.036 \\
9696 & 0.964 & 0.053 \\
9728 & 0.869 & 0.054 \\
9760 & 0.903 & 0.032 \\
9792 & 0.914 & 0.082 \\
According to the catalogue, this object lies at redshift 0.74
